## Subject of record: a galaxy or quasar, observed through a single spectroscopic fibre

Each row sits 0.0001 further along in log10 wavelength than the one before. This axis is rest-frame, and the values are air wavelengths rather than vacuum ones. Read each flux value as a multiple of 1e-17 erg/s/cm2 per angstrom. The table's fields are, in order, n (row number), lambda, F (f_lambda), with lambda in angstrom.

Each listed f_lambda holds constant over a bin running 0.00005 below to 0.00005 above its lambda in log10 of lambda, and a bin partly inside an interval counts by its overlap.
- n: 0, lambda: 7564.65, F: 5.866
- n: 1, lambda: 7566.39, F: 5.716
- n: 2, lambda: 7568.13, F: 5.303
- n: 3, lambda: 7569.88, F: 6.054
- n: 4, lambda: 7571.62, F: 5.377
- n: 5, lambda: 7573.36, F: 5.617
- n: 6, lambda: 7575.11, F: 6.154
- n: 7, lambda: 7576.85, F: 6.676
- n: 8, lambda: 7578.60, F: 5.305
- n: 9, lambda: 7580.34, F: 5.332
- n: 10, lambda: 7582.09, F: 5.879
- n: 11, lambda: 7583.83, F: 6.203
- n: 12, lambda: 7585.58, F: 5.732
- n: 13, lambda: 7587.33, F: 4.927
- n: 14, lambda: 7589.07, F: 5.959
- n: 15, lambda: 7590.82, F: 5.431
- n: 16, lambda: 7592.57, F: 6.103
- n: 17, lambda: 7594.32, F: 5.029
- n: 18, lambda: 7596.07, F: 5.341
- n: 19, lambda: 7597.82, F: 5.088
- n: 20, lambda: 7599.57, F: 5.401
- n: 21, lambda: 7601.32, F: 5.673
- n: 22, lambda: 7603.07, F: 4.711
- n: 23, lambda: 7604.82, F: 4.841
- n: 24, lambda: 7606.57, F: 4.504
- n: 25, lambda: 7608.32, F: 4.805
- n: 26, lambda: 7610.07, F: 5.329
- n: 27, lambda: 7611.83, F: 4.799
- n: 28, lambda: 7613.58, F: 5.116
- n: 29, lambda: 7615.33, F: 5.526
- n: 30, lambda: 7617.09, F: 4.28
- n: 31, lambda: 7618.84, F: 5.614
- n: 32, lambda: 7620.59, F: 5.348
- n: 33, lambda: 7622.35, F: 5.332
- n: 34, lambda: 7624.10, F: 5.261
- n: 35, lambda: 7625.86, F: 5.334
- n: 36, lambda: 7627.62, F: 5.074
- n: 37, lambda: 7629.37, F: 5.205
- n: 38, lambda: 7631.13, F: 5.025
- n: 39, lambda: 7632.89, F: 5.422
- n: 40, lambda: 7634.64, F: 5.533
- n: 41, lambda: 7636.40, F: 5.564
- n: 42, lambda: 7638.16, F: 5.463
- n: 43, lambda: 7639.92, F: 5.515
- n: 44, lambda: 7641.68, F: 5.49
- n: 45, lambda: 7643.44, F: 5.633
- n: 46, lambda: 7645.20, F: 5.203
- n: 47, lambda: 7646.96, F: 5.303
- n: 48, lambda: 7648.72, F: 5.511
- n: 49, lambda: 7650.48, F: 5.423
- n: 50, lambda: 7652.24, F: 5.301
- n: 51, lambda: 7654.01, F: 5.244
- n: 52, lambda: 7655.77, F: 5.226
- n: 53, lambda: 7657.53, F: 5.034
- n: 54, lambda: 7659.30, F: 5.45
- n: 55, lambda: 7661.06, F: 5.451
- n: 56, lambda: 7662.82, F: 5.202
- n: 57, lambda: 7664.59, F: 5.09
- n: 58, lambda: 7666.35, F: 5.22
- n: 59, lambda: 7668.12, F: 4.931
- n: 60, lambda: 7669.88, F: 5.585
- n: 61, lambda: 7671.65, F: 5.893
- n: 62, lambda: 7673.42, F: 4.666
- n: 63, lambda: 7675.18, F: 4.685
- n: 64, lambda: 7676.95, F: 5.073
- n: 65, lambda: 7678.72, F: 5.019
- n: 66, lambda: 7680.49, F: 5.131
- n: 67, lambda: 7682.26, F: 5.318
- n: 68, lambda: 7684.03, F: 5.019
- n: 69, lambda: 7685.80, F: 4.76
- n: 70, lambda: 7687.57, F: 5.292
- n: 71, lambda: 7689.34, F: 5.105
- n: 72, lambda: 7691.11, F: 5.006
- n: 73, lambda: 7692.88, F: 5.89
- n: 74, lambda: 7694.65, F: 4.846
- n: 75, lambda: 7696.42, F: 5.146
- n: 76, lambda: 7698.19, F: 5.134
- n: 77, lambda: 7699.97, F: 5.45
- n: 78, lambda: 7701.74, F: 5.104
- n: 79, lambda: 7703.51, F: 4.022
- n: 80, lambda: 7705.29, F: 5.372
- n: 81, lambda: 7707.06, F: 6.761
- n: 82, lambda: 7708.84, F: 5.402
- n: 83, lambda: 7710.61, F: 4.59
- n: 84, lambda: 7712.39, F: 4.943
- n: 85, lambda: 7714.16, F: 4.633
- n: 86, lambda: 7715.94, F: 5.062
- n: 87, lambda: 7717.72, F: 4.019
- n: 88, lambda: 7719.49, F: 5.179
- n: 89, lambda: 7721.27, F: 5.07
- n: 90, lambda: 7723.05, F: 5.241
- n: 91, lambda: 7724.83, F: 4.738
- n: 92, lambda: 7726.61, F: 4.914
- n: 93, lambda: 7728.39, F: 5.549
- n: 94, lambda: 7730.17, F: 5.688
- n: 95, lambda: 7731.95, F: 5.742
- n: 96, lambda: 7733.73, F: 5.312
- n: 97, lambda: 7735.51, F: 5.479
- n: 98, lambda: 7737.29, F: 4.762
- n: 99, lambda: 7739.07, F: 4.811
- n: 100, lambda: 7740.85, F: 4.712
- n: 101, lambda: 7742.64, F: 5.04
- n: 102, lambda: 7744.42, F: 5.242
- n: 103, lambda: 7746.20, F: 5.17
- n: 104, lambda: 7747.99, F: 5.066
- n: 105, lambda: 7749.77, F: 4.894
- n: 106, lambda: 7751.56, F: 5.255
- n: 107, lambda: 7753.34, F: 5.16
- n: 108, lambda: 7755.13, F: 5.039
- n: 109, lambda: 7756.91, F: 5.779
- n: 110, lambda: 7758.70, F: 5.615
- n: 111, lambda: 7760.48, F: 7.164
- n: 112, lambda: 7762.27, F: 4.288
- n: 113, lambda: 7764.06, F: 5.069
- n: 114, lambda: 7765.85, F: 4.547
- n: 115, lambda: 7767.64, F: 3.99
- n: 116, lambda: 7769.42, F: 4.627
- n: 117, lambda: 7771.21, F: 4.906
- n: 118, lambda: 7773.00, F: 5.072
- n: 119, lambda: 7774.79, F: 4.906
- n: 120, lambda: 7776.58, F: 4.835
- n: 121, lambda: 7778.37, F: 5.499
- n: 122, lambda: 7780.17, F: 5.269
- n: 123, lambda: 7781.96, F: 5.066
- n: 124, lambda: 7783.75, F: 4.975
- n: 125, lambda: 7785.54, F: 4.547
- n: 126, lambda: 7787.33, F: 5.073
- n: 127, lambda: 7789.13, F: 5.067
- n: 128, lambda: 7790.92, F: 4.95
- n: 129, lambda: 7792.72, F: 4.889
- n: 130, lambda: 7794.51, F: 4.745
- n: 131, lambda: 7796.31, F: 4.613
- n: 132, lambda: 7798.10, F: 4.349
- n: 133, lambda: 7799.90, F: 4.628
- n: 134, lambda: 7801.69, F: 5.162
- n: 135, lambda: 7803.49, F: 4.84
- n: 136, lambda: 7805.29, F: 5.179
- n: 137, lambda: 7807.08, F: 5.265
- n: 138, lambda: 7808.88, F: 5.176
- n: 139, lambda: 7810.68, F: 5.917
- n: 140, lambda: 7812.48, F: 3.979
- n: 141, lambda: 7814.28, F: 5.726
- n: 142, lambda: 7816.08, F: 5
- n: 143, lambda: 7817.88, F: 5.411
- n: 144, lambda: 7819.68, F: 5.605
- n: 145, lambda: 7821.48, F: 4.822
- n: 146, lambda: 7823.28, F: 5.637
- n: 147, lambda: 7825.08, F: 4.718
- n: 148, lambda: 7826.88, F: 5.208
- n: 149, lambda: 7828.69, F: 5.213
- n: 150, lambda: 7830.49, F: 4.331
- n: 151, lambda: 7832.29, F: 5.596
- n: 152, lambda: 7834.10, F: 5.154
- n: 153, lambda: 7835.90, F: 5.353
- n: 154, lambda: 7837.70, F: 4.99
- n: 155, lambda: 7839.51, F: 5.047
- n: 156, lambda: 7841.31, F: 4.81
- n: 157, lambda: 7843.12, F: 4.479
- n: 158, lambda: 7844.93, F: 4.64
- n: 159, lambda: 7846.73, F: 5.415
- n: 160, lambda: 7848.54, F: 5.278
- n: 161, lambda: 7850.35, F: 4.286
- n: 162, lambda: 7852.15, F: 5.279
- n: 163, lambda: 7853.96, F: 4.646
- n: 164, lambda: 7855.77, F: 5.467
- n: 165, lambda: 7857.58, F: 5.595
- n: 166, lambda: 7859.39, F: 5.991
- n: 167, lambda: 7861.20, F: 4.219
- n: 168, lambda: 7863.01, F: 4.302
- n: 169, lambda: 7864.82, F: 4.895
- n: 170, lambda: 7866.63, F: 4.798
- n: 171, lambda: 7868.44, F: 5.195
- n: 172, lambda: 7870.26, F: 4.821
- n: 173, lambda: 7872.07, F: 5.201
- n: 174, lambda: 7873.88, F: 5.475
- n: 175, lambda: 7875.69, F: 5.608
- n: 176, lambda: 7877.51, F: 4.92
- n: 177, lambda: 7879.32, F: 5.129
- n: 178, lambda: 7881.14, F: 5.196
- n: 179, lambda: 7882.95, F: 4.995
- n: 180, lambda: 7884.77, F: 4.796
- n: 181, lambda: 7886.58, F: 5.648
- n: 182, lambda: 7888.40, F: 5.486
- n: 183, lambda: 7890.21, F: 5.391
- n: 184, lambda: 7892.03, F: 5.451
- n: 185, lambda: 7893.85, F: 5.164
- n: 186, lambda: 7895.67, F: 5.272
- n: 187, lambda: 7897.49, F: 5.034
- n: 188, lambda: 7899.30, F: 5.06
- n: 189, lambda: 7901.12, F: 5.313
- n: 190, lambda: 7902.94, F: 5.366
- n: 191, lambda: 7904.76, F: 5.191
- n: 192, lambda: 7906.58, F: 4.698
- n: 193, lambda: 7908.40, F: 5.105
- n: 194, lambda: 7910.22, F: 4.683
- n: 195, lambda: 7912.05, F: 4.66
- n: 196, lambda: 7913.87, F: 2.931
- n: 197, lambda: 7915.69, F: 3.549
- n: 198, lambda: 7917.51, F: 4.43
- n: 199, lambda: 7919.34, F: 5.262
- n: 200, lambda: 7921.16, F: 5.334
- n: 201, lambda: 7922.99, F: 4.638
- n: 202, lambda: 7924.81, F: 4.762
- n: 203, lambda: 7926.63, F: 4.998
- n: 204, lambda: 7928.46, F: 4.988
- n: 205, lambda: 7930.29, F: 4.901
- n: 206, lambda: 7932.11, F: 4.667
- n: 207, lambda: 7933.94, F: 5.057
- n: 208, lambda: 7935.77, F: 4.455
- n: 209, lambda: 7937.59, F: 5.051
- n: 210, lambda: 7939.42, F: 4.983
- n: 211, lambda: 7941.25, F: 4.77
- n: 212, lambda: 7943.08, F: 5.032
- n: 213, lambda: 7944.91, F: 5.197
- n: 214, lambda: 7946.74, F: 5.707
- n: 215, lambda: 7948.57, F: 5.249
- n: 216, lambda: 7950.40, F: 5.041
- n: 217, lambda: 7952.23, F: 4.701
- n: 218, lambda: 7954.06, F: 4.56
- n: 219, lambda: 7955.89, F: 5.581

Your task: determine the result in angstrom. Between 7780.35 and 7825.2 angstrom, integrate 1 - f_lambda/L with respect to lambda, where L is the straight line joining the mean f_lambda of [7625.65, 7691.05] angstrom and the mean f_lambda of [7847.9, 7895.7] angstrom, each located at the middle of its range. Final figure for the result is 1.2 angstrom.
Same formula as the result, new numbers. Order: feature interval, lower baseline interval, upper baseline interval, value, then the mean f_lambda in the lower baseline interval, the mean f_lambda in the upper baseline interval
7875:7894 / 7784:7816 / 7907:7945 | -1.80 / 4.95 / 4.72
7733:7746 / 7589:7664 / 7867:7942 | 0.24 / 5.27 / 4.97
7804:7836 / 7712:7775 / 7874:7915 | -0.70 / 5.08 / 5.05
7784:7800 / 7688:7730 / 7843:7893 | 1.03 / 5.11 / 5.1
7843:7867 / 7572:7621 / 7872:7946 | 0.35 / 5.38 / 4.97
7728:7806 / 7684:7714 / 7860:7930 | 0.51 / 5.16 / 4.95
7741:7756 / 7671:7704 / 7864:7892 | 0.09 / 5.09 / 5.18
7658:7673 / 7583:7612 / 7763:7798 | -0.55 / 5.3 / 4.86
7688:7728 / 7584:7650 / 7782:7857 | 0.66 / 5.29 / 5.01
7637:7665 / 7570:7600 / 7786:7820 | 0.49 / 5.63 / 5.01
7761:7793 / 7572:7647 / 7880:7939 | 1.44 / 5.37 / 4.92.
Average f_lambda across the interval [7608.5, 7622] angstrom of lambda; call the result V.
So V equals 5.13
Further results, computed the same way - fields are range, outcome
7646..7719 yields 5.15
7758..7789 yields 5.02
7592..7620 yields 5.13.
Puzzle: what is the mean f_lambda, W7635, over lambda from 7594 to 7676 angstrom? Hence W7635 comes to 5.23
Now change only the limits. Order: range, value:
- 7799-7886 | 5.07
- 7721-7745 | 5.17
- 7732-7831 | 5.06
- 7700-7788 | 5.09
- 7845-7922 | 5.01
